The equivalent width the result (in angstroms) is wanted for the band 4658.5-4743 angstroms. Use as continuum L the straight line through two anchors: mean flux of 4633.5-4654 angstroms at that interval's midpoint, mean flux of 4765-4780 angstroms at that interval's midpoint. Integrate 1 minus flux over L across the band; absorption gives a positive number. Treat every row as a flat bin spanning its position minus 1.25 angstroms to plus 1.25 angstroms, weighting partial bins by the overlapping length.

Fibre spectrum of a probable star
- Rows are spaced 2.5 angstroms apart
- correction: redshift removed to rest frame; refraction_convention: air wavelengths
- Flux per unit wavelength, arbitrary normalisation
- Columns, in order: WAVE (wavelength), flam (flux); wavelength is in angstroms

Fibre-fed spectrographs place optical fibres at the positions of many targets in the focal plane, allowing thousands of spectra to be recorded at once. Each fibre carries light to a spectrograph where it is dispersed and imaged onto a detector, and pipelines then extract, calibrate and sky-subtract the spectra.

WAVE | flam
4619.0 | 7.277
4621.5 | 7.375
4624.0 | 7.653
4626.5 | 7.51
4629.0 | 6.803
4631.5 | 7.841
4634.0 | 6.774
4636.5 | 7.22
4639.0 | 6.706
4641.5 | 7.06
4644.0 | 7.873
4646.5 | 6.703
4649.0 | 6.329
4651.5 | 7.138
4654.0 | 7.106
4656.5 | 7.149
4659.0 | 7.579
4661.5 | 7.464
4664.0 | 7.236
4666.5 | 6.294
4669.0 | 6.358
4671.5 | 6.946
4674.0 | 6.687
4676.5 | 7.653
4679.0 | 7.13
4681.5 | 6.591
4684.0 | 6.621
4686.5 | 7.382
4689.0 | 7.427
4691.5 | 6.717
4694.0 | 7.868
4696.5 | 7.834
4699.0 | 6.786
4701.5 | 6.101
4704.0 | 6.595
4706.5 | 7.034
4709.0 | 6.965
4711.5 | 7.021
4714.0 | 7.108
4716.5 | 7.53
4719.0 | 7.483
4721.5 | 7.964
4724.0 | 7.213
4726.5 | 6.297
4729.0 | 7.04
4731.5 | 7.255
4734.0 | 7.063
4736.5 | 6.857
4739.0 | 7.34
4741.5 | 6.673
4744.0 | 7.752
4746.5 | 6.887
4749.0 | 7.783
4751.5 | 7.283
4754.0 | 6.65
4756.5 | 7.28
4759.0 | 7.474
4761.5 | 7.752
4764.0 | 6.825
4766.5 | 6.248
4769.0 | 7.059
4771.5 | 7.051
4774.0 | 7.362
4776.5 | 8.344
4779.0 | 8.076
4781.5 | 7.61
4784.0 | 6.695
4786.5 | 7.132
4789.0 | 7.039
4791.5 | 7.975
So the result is 1.0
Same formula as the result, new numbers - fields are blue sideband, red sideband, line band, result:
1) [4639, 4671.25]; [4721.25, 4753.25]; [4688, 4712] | 0.2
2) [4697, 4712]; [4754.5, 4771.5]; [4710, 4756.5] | -1.7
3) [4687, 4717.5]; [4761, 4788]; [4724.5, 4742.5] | 0.5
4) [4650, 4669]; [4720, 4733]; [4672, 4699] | -0.2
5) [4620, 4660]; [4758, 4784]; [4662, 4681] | 0.8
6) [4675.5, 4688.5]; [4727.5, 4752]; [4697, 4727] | 0.4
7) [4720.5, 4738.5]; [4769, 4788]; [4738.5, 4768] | 0.4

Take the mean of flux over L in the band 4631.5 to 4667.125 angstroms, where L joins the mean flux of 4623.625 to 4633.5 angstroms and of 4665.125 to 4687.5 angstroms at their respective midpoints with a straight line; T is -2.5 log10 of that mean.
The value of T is 0.01 mag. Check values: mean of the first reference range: 7.38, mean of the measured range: 7.09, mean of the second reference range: 6.85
